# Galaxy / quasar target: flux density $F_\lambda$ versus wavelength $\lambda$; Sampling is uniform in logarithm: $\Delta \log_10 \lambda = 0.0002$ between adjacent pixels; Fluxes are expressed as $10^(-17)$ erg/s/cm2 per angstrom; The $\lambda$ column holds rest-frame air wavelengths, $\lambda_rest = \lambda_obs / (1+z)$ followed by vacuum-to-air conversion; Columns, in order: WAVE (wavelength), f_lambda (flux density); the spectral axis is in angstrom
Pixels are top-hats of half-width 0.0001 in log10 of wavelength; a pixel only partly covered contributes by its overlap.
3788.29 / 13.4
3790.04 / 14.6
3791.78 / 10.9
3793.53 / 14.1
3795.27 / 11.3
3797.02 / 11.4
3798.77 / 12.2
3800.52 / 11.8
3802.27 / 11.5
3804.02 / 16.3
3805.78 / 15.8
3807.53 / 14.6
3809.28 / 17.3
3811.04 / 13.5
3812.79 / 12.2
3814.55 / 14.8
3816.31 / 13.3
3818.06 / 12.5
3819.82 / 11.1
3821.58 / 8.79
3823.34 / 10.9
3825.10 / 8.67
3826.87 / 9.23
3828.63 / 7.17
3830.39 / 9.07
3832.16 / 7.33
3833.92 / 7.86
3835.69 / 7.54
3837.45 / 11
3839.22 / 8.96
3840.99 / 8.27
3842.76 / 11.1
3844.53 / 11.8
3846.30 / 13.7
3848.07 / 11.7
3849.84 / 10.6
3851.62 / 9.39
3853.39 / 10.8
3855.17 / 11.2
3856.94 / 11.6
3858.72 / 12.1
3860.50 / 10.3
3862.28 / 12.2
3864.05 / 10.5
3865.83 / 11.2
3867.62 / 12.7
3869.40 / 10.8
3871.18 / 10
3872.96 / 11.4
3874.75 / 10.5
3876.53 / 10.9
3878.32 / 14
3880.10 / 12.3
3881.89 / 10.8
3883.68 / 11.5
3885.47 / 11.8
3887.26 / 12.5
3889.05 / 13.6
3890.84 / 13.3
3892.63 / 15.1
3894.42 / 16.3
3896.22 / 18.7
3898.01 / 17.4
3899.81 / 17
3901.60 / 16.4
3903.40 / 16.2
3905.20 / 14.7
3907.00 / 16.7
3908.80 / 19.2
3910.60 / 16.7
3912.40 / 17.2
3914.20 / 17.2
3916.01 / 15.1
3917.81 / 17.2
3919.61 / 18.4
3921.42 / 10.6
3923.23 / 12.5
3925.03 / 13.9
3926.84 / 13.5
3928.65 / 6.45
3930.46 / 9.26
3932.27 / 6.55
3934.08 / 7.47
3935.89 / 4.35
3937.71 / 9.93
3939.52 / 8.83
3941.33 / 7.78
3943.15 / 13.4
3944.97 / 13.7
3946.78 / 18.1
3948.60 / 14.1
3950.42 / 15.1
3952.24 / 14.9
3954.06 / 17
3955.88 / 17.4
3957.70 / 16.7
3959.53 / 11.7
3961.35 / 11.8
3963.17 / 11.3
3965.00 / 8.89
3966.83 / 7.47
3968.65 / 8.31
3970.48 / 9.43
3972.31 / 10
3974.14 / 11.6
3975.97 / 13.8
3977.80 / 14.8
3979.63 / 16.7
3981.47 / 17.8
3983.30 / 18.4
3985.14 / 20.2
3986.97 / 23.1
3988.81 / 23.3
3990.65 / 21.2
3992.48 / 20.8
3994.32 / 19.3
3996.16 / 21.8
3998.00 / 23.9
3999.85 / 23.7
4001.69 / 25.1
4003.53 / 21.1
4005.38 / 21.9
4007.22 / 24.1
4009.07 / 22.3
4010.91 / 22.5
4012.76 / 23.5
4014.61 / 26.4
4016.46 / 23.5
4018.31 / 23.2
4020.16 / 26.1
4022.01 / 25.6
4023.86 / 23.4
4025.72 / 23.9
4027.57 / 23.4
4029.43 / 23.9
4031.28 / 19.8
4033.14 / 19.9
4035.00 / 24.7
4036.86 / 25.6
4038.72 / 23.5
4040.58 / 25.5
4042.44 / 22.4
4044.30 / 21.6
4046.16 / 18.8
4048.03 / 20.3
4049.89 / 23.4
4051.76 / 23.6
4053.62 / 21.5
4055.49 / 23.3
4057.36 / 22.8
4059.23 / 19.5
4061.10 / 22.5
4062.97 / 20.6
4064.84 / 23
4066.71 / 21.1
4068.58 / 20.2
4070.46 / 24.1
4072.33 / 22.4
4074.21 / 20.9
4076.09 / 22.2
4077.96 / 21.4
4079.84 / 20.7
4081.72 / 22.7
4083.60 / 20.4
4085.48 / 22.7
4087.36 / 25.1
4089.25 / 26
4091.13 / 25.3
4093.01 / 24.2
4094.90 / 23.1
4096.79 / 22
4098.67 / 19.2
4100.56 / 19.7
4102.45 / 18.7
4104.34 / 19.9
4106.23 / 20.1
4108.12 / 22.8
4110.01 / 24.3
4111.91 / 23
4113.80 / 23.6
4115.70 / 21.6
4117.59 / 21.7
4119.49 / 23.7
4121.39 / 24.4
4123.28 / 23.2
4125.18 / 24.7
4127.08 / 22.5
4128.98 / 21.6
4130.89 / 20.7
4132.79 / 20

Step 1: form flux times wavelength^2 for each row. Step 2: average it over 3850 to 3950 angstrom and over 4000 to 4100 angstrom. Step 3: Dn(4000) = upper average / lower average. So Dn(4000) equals 1.9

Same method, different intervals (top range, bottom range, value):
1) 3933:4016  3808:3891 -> 1.57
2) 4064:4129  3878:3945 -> 1.84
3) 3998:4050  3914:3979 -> 1.98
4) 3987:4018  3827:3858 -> 2.49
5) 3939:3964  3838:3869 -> 1.31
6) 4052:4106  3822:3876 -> 2.39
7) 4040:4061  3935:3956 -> 1.82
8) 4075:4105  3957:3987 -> 1.75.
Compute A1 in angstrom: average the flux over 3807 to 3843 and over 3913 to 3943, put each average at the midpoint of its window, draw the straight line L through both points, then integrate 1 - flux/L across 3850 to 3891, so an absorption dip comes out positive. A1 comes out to -2.0 angstrom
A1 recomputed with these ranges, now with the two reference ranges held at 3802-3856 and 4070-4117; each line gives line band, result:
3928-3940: 6.2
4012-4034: -4.9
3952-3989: 6.1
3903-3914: -1.7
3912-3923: -0.6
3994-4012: -4.1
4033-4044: -2.1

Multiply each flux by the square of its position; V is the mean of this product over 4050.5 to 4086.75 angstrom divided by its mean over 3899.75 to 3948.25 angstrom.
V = 1.79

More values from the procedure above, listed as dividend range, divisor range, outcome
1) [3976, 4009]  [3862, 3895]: 1.82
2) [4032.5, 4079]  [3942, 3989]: 1.61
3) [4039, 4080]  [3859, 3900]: 1.88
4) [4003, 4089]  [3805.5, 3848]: 2.29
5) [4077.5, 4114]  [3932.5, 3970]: 2.03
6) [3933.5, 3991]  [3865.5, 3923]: 0.99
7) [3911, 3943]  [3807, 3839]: 1.13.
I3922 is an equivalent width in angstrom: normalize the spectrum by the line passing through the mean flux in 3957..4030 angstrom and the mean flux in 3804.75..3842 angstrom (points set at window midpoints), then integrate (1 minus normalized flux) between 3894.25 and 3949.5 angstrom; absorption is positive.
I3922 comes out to 6.65 angstrom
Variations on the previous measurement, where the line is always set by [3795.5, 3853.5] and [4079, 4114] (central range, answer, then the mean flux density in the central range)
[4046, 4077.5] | -1.5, 21.8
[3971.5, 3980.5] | 2.1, 13.4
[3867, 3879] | 1.7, 11.4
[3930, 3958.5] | 7.1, 12.2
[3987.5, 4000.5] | -2.8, 22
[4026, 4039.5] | -2.3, 23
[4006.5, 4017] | -2.7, 23.7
